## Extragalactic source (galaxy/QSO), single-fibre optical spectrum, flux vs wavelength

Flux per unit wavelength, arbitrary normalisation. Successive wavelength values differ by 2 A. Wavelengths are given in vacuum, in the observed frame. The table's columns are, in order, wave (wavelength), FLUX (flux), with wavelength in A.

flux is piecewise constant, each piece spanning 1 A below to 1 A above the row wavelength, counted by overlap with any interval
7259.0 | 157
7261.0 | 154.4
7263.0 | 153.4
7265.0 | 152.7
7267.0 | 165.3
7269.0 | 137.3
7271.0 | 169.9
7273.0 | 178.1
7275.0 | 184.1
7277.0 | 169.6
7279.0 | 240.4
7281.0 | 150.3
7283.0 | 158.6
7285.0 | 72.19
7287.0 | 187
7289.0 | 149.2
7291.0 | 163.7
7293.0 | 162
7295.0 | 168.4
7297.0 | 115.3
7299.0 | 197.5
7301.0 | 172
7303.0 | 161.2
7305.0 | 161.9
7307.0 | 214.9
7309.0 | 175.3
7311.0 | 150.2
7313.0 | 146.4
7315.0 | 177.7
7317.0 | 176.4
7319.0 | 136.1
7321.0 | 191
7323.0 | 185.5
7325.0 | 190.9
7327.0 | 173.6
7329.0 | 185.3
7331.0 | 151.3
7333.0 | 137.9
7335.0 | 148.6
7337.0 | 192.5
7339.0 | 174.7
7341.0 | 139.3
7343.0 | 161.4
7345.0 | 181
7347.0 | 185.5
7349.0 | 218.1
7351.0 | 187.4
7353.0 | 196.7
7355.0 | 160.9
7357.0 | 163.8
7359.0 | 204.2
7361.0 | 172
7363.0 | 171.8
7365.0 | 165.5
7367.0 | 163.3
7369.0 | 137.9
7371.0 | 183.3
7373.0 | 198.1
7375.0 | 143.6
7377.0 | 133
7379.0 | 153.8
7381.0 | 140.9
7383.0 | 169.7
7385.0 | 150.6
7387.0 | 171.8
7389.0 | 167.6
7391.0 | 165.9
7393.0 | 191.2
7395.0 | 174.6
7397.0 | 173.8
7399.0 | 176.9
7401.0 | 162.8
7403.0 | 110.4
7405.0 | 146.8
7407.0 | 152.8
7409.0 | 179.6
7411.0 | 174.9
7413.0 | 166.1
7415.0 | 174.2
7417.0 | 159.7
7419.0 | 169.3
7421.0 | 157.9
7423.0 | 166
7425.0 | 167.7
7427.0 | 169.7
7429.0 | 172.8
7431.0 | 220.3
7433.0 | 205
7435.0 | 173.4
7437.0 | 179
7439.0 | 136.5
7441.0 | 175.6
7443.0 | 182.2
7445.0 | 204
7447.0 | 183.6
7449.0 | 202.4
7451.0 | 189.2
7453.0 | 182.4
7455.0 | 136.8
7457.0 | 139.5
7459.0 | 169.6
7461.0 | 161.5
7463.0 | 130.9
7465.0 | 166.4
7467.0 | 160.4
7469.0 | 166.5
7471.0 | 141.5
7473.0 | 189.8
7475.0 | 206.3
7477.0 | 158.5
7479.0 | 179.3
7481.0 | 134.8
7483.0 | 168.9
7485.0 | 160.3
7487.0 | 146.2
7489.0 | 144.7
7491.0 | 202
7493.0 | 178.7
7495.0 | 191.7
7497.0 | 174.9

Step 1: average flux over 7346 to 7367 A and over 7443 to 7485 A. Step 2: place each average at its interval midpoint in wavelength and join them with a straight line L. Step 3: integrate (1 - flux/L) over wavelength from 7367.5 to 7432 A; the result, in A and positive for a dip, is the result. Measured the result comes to 4.1 A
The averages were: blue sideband 182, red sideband 169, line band 165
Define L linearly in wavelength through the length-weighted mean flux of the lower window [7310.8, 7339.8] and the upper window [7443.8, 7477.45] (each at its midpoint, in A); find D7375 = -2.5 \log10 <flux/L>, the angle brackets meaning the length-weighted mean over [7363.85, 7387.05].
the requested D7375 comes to 0.07 mag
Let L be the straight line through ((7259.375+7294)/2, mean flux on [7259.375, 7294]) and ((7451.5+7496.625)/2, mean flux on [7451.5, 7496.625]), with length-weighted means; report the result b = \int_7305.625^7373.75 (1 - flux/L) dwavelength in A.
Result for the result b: -4.5 A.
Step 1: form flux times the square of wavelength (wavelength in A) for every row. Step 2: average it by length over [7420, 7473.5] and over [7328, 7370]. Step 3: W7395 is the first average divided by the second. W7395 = 1.03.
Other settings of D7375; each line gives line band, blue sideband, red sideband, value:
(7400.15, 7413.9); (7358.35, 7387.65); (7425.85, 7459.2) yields 0.097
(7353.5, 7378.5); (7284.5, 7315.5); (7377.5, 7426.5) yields -0.026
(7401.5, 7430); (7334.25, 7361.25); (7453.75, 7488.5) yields 0.039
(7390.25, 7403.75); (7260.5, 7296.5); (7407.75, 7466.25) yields 0.022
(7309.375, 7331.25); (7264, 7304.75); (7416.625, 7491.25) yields -0.039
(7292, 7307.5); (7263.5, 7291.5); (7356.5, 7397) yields -0.028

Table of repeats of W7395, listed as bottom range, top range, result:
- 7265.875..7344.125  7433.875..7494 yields 1.06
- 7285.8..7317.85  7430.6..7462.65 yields 1.10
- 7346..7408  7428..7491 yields 1.04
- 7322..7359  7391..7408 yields 0.94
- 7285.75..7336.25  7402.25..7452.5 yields 1.07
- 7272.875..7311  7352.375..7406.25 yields 1.01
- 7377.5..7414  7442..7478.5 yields 1.07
